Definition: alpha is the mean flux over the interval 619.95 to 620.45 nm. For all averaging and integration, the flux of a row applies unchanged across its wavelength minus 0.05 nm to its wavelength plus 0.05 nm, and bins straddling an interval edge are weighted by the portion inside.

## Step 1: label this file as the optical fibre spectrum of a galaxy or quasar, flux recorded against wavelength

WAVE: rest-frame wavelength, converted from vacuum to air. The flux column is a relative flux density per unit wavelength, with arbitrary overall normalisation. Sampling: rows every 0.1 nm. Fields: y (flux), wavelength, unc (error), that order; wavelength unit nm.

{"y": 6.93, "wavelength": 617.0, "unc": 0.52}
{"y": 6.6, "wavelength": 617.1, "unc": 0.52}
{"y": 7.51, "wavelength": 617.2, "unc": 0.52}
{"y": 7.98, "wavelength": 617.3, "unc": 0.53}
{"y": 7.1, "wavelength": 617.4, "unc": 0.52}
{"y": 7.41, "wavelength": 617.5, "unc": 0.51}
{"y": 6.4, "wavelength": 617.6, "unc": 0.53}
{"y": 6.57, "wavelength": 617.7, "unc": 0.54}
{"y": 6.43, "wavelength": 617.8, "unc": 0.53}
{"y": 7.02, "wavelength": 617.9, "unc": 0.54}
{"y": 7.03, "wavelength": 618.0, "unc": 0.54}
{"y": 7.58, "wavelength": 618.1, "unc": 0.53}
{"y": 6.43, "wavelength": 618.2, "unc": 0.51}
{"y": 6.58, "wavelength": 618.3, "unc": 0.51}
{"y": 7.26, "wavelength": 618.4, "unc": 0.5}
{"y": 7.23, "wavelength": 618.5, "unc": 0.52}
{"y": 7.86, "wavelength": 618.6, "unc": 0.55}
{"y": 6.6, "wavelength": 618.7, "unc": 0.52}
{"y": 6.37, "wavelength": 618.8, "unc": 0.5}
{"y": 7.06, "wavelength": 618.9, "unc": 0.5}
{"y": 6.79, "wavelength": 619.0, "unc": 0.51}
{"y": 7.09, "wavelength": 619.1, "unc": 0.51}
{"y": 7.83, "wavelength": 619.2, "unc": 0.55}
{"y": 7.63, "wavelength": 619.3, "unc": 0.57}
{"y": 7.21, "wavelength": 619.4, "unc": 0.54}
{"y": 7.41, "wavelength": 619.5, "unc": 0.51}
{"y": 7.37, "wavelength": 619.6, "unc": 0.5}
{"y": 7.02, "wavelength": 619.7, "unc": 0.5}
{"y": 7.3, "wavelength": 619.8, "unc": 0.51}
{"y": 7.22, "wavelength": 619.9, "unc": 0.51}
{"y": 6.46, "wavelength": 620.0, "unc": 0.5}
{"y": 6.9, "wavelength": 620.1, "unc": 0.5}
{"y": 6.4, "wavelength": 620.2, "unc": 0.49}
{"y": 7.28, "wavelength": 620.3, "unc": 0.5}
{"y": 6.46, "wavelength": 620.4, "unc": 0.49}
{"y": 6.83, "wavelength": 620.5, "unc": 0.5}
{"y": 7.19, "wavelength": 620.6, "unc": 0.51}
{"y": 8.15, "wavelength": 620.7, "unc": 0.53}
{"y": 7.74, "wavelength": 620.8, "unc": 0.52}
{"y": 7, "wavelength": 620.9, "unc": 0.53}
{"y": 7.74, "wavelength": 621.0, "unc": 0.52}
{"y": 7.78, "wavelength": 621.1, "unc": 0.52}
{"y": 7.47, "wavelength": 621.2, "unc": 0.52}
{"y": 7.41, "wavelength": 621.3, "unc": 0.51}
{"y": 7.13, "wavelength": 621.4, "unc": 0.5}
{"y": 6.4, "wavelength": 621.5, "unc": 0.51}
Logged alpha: 6.7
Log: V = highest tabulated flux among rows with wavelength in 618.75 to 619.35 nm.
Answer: 7.83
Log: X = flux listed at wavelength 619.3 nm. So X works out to 7.63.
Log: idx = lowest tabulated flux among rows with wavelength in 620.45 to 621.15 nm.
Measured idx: 6.83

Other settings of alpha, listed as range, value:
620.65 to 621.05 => 7.66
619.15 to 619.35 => 7.73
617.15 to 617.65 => 7.28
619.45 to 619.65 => 7.39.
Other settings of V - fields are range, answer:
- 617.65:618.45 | 7.58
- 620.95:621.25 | 7.78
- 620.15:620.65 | 7.28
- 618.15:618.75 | 7.86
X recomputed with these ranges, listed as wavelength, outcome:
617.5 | 7.41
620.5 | 6.83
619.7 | 7.02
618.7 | 6.6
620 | 6.46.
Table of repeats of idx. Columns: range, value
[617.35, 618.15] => 6.4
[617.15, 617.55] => 7.1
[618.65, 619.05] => 6.37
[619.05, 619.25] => 7.09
